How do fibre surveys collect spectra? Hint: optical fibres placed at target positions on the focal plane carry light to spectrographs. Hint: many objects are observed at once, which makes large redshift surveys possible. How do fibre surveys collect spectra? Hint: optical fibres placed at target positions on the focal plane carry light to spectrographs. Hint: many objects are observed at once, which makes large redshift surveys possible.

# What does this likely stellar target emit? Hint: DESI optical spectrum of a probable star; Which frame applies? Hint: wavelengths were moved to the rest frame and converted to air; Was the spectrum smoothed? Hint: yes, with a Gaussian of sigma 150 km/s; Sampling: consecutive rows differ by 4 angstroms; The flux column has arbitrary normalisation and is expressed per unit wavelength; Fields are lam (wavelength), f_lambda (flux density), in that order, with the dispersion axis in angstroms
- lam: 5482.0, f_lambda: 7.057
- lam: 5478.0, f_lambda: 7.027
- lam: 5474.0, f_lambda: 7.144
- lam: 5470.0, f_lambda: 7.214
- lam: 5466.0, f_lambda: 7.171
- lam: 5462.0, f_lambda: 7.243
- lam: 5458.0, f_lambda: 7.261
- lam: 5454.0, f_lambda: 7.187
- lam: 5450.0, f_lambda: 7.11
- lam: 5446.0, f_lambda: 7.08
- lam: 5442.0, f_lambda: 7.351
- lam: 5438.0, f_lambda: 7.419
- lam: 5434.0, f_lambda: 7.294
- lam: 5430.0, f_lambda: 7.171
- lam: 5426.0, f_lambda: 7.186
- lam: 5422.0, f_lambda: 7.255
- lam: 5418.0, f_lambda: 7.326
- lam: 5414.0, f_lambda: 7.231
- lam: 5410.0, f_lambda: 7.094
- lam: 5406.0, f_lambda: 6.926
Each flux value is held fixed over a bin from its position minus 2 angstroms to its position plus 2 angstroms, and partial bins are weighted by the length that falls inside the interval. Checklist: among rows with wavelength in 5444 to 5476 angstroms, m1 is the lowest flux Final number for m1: 7.08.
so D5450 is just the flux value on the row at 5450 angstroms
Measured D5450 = 7.11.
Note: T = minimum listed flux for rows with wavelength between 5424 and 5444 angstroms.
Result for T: 7.171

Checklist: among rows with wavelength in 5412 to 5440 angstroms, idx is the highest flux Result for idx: 7.419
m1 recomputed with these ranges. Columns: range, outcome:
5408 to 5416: 7.094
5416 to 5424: 7.255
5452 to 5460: 7.187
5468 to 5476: 7.144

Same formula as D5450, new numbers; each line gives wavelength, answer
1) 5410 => 7.094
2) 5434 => 7.294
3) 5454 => 7.187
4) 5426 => 7.186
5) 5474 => 7.144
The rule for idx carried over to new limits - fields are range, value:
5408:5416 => 7.231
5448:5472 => 7.261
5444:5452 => 7.11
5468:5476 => 7.214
